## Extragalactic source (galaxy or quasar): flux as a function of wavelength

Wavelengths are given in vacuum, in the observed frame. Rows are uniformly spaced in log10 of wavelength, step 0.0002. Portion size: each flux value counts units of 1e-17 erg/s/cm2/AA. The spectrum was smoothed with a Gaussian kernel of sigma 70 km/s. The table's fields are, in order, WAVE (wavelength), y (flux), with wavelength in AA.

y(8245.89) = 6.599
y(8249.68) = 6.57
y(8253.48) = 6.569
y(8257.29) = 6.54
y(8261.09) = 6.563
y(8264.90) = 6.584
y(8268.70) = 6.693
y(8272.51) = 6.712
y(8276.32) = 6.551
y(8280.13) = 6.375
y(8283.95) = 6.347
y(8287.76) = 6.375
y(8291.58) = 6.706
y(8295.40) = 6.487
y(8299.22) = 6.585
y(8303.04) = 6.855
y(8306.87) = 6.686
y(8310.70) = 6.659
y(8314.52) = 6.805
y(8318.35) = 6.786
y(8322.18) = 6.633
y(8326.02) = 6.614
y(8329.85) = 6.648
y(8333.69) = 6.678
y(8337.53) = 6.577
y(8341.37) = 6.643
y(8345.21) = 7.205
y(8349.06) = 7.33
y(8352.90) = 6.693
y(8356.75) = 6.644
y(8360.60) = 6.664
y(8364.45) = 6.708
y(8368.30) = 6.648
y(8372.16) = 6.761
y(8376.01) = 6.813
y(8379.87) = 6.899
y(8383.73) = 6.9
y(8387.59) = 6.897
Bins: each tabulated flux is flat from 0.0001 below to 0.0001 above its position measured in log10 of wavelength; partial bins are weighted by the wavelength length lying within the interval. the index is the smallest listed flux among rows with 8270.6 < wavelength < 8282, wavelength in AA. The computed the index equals 6.375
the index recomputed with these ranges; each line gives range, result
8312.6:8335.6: 6.614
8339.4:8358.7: 6.643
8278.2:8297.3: 6.347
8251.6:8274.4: 6.54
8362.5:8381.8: 6.648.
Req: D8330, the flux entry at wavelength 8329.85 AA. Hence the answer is 6.648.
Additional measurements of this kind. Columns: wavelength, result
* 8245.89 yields 6.599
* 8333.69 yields 6.678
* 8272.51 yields 6.712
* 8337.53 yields 6.577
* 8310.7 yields 6.659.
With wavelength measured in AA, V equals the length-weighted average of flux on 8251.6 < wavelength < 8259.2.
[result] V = 6.55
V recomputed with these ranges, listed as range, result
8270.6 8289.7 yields 6.47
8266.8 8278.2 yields 6.65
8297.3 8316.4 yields 6.72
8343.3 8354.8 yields 7.08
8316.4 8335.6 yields 6.67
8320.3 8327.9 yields 6.62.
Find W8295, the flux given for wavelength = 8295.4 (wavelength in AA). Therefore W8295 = 6.487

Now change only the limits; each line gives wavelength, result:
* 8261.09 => 6.563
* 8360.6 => 6.664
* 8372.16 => 6.761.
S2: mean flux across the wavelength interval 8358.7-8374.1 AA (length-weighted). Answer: 6.7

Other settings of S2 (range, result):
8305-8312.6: 6.67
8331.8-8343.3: 6.63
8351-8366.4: 6.68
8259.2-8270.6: 6.61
